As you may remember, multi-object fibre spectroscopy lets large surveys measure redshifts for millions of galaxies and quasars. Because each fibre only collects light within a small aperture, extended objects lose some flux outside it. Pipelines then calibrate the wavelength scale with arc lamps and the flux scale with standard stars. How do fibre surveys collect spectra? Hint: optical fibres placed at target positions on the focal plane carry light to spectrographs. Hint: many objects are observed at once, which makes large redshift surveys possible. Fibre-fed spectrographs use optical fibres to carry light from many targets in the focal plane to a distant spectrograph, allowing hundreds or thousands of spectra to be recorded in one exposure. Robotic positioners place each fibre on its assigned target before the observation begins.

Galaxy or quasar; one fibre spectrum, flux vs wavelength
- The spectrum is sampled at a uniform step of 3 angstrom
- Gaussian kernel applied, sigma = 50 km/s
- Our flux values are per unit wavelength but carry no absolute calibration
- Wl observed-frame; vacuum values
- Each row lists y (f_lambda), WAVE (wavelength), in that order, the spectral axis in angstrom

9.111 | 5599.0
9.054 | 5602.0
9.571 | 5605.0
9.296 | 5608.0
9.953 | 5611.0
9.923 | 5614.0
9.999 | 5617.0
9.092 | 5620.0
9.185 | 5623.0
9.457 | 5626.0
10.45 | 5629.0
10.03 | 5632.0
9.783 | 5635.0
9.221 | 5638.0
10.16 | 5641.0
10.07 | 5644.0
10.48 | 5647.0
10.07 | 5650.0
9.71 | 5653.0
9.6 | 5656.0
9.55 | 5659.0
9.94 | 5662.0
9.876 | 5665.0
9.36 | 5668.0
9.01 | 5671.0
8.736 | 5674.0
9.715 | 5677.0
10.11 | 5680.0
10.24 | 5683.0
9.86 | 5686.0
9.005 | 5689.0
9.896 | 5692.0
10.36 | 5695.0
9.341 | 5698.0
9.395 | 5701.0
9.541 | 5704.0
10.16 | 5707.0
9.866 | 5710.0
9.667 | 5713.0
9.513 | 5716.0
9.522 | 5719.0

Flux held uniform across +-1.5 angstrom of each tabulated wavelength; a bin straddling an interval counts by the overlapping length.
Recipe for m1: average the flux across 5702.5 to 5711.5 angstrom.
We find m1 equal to 9.86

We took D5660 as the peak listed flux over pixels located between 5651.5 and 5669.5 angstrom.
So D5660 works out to 9.94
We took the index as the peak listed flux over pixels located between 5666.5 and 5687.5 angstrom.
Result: 10.24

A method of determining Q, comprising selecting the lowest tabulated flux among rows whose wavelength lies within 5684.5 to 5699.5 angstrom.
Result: 9.005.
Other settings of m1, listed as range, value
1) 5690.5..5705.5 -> 9.71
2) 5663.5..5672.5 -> 9.42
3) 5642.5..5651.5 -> 10.2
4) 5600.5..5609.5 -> 9.31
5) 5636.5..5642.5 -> 9.69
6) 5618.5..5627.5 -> 9.24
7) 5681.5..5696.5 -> 9.87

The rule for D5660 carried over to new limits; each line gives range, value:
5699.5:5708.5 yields 10.16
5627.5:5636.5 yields 10.45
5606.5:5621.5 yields 9.999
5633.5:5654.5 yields 10.48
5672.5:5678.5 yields 9.715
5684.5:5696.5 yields 10.36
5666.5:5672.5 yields 9.36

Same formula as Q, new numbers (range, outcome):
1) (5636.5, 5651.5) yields 9.221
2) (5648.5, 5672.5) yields 9.01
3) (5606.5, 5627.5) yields 9.092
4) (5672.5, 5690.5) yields 8.736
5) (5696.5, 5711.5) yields 9.341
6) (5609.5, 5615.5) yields 9.923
